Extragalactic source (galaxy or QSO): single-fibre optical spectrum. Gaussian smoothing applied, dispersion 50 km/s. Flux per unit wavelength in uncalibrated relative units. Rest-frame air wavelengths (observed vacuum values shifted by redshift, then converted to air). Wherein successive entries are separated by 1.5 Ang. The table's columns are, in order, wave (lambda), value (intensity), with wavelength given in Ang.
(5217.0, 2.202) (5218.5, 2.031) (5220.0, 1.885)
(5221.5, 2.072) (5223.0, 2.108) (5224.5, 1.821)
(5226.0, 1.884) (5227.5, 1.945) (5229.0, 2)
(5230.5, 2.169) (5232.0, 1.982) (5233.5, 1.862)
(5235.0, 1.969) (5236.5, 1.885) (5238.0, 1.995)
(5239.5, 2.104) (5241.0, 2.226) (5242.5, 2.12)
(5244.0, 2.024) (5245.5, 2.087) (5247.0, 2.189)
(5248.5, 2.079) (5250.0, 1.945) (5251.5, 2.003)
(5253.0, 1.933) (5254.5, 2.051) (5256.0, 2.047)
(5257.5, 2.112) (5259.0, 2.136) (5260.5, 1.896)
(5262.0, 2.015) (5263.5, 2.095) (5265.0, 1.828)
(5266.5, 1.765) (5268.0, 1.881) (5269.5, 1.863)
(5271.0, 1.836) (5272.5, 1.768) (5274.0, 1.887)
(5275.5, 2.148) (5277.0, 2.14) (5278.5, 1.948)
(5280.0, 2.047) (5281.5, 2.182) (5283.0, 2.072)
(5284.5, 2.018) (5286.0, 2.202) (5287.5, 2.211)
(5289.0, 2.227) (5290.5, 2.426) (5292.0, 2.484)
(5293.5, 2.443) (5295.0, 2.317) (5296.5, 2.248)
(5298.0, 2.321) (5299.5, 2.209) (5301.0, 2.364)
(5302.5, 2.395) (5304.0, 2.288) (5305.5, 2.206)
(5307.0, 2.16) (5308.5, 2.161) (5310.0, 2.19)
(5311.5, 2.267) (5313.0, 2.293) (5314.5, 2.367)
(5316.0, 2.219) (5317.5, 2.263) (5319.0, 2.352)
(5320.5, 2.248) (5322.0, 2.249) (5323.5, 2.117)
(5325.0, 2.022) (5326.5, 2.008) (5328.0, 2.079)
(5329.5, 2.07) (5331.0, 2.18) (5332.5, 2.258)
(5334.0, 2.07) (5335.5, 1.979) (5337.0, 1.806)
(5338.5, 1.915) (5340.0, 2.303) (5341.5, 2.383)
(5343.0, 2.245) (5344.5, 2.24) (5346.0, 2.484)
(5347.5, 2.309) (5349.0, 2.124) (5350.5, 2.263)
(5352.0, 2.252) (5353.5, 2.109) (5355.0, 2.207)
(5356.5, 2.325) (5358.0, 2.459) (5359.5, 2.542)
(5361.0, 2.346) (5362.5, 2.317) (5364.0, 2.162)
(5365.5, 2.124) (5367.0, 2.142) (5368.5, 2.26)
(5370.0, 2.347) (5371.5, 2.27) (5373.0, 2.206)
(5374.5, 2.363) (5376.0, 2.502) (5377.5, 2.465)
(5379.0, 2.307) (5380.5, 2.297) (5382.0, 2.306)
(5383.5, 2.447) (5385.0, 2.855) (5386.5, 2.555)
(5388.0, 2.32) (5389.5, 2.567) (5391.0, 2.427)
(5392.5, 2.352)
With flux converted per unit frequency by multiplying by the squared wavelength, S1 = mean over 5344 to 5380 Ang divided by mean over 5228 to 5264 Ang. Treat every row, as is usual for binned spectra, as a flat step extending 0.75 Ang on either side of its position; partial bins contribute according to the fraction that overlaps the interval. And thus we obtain 1.2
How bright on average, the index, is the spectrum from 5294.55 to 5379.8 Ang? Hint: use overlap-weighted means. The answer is 2.24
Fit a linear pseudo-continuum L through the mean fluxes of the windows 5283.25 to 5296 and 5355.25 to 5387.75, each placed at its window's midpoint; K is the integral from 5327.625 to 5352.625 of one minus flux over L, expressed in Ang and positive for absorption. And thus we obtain 1.7 Ang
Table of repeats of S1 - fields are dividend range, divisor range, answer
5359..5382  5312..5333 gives 1.07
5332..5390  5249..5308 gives 1.12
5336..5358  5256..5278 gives 1.17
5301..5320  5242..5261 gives 1.13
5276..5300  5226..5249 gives 1.11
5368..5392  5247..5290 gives 1.24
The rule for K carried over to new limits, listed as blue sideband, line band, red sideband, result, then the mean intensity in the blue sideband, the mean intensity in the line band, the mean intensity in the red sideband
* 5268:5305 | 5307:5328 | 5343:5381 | 0.1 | 2.16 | 2.21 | 2.3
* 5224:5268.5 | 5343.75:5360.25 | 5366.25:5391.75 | 0.1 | 2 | 2.3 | 2.39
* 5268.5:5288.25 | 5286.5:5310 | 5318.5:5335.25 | -2.5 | 2.02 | 2.29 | 2.14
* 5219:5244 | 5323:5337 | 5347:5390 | 1.1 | 2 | 2.07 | 2.33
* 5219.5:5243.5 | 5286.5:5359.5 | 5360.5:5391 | -0.2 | 2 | 2.23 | 2.36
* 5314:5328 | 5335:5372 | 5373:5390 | 1.4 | 2.2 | 2.24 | 2.44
